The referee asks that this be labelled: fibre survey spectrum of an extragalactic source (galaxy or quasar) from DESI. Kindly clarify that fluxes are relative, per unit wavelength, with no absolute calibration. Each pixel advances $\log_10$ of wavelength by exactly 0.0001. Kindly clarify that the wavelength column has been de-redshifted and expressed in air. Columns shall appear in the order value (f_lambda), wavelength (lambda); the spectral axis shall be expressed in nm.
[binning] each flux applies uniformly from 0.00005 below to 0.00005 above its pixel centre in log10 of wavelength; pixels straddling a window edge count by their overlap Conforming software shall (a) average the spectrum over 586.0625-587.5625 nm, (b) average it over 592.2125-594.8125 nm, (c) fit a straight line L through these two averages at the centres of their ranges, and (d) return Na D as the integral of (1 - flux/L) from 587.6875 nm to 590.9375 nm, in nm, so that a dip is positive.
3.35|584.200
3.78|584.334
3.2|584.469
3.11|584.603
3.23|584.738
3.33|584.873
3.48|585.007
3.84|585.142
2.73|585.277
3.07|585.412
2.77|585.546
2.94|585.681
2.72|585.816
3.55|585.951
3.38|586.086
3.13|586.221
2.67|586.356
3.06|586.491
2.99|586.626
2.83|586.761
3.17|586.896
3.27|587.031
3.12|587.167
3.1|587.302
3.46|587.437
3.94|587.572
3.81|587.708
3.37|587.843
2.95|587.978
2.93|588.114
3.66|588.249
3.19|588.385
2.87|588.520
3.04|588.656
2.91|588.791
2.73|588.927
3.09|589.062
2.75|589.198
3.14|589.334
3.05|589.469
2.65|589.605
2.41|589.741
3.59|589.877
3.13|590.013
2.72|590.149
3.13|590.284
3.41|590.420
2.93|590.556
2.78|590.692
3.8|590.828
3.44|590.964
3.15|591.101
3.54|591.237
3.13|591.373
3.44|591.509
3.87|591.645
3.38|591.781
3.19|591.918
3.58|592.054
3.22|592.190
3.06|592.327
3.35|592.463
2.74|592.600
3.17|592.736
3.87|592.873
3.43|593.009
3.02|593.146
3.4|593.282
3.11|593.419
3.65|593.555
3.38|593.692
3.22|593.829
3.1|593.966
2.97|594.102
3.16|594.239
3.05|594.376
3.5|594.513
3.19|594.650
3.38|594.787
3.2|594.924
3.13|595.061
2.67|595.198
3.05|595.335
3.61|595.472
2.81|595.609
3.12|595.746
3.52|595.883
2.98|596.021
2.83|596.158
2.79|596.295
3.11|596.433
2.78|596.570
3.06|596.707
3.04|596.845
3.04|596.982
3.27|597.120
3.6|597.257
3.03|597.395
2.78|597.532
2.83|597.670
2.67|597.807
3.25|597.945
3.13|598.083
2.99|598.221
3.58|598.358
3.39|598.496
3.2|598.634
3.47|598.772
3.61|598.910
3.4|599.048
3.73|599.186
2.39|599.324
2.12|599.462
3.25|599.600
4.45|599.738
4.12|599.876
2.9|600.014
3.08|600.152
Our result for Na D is 0.10 nm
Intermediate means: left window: 3.13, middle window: 3.08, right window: 3.25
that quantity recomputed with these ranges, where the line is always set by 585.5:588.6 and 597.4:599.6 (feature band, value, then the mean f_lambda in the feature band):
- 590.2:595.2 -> -0.21 nm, 3.27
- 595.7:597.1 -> 0.04 nm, 3.03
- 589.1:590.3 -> 0.08 nm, 2.95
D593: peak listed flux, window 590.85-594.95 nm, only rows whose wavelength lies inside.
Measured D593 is 3.87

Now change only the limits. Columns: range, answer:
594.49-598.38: 3.61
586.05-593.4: 3.94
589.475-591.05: 3.8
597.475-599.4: 3.73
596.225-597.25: 3.27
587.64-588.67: 3.81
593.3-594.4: 3.65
